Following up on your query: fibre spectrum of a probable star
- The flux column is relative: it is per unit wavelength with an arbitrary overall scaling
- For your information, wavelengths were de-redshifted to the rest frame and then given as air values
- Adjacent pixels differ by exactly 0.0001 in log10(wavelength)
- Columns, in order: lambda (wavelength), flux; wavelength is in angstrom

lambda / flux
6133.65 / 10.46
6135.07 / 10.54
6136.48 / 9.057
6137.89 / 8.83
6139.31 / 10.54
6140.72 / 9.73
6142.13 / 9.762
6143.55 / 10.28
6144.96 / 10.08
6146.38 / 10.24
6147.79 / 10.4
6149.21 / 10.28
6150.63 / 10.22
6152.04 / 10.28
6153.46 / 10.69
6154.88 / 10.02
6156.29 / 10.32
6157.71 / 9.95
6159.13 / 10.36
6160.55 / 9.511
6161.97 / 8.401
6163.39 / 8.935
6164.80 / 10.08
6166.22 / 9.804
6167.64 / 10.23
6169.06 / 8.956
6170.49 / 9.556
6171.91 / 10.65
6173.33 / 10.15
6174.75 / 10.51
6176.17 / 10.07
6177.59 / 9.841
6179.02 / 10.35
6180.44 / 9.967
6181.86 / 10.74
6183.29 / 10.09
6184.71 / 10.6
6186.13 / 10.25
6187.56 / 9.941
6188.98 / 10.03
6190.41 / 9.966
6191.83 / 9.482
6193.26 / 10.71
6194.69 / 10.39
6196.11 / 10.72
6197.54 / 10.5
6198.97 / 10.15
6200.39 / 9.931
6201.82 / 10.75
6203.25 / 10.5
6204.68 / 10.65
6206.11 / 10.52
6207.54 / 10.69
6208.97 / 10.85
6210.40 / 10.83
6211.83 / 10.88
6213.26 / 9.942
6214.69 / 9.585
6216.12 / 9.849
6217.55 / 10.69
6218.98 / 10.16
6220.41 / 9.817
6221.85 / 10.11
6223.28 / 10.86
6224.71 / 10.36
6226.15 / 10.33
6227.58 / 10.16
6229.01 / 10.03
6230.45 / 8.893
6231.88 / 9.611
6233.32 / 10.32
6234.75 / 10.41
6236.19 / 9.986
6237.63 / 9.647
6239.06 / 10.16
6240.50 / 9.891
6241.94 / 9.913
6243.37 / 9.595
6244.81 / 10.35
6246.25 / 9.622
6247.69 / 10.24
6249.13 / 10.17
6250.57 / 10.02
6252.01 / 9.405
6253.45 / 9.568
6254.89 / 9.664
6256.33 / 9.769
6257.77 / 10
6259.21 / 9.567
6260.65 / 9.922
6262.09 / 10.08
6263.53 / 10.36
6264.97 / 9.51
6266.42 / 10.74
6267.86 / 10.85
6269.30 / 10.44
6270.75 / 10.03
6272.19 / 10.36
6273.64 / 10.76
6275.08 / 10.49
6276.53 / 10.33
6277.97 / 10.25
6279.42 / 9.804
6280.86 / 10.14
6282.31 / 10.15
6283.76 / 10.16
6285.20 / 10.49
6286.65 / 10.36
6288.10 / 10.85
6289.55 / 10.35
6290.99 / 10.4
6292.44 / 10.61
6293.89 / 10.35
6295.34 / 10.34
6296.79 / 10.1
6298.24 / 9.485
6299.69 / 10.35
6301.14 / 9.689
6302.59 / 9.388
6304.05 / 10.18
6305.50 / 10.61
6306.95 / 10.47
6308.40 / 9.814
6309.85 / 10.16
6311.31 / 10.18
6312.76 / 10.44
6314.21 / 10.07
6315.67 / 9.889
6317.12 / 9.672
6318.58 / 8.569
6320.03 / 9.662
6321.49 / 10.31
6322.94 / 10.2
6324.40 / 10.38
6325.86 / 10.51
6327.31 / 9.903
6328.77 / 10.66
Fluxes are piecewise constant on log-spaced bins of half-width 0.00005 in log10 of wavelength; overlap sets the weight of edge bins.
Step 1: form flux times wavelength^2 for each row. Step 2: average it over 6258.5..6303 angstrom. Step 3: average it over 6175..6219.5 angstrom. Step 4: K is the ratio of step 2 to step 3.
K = 1.02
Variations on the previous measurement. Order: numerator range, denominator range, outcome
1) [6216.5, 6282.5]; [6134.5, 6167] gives 1.05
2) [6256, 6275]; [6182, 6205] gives 1.01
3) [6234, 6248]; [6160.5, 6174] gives 1.06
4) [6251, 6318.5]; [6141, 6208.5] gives 1.03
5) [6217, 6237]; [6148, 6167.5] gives 1.04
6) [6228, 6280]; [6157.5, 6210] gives 1.01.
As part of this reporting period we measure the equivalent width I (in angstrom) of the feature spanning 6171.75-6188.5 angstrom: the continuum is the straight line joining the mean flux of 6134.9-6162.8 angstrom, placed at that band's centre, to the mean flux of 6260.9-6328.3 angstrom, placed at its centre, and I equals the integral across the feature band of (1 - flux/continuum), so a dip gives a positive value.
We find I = -0.4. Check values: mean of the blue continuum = 9.96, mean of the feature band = 10.3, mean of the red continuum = 10.2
